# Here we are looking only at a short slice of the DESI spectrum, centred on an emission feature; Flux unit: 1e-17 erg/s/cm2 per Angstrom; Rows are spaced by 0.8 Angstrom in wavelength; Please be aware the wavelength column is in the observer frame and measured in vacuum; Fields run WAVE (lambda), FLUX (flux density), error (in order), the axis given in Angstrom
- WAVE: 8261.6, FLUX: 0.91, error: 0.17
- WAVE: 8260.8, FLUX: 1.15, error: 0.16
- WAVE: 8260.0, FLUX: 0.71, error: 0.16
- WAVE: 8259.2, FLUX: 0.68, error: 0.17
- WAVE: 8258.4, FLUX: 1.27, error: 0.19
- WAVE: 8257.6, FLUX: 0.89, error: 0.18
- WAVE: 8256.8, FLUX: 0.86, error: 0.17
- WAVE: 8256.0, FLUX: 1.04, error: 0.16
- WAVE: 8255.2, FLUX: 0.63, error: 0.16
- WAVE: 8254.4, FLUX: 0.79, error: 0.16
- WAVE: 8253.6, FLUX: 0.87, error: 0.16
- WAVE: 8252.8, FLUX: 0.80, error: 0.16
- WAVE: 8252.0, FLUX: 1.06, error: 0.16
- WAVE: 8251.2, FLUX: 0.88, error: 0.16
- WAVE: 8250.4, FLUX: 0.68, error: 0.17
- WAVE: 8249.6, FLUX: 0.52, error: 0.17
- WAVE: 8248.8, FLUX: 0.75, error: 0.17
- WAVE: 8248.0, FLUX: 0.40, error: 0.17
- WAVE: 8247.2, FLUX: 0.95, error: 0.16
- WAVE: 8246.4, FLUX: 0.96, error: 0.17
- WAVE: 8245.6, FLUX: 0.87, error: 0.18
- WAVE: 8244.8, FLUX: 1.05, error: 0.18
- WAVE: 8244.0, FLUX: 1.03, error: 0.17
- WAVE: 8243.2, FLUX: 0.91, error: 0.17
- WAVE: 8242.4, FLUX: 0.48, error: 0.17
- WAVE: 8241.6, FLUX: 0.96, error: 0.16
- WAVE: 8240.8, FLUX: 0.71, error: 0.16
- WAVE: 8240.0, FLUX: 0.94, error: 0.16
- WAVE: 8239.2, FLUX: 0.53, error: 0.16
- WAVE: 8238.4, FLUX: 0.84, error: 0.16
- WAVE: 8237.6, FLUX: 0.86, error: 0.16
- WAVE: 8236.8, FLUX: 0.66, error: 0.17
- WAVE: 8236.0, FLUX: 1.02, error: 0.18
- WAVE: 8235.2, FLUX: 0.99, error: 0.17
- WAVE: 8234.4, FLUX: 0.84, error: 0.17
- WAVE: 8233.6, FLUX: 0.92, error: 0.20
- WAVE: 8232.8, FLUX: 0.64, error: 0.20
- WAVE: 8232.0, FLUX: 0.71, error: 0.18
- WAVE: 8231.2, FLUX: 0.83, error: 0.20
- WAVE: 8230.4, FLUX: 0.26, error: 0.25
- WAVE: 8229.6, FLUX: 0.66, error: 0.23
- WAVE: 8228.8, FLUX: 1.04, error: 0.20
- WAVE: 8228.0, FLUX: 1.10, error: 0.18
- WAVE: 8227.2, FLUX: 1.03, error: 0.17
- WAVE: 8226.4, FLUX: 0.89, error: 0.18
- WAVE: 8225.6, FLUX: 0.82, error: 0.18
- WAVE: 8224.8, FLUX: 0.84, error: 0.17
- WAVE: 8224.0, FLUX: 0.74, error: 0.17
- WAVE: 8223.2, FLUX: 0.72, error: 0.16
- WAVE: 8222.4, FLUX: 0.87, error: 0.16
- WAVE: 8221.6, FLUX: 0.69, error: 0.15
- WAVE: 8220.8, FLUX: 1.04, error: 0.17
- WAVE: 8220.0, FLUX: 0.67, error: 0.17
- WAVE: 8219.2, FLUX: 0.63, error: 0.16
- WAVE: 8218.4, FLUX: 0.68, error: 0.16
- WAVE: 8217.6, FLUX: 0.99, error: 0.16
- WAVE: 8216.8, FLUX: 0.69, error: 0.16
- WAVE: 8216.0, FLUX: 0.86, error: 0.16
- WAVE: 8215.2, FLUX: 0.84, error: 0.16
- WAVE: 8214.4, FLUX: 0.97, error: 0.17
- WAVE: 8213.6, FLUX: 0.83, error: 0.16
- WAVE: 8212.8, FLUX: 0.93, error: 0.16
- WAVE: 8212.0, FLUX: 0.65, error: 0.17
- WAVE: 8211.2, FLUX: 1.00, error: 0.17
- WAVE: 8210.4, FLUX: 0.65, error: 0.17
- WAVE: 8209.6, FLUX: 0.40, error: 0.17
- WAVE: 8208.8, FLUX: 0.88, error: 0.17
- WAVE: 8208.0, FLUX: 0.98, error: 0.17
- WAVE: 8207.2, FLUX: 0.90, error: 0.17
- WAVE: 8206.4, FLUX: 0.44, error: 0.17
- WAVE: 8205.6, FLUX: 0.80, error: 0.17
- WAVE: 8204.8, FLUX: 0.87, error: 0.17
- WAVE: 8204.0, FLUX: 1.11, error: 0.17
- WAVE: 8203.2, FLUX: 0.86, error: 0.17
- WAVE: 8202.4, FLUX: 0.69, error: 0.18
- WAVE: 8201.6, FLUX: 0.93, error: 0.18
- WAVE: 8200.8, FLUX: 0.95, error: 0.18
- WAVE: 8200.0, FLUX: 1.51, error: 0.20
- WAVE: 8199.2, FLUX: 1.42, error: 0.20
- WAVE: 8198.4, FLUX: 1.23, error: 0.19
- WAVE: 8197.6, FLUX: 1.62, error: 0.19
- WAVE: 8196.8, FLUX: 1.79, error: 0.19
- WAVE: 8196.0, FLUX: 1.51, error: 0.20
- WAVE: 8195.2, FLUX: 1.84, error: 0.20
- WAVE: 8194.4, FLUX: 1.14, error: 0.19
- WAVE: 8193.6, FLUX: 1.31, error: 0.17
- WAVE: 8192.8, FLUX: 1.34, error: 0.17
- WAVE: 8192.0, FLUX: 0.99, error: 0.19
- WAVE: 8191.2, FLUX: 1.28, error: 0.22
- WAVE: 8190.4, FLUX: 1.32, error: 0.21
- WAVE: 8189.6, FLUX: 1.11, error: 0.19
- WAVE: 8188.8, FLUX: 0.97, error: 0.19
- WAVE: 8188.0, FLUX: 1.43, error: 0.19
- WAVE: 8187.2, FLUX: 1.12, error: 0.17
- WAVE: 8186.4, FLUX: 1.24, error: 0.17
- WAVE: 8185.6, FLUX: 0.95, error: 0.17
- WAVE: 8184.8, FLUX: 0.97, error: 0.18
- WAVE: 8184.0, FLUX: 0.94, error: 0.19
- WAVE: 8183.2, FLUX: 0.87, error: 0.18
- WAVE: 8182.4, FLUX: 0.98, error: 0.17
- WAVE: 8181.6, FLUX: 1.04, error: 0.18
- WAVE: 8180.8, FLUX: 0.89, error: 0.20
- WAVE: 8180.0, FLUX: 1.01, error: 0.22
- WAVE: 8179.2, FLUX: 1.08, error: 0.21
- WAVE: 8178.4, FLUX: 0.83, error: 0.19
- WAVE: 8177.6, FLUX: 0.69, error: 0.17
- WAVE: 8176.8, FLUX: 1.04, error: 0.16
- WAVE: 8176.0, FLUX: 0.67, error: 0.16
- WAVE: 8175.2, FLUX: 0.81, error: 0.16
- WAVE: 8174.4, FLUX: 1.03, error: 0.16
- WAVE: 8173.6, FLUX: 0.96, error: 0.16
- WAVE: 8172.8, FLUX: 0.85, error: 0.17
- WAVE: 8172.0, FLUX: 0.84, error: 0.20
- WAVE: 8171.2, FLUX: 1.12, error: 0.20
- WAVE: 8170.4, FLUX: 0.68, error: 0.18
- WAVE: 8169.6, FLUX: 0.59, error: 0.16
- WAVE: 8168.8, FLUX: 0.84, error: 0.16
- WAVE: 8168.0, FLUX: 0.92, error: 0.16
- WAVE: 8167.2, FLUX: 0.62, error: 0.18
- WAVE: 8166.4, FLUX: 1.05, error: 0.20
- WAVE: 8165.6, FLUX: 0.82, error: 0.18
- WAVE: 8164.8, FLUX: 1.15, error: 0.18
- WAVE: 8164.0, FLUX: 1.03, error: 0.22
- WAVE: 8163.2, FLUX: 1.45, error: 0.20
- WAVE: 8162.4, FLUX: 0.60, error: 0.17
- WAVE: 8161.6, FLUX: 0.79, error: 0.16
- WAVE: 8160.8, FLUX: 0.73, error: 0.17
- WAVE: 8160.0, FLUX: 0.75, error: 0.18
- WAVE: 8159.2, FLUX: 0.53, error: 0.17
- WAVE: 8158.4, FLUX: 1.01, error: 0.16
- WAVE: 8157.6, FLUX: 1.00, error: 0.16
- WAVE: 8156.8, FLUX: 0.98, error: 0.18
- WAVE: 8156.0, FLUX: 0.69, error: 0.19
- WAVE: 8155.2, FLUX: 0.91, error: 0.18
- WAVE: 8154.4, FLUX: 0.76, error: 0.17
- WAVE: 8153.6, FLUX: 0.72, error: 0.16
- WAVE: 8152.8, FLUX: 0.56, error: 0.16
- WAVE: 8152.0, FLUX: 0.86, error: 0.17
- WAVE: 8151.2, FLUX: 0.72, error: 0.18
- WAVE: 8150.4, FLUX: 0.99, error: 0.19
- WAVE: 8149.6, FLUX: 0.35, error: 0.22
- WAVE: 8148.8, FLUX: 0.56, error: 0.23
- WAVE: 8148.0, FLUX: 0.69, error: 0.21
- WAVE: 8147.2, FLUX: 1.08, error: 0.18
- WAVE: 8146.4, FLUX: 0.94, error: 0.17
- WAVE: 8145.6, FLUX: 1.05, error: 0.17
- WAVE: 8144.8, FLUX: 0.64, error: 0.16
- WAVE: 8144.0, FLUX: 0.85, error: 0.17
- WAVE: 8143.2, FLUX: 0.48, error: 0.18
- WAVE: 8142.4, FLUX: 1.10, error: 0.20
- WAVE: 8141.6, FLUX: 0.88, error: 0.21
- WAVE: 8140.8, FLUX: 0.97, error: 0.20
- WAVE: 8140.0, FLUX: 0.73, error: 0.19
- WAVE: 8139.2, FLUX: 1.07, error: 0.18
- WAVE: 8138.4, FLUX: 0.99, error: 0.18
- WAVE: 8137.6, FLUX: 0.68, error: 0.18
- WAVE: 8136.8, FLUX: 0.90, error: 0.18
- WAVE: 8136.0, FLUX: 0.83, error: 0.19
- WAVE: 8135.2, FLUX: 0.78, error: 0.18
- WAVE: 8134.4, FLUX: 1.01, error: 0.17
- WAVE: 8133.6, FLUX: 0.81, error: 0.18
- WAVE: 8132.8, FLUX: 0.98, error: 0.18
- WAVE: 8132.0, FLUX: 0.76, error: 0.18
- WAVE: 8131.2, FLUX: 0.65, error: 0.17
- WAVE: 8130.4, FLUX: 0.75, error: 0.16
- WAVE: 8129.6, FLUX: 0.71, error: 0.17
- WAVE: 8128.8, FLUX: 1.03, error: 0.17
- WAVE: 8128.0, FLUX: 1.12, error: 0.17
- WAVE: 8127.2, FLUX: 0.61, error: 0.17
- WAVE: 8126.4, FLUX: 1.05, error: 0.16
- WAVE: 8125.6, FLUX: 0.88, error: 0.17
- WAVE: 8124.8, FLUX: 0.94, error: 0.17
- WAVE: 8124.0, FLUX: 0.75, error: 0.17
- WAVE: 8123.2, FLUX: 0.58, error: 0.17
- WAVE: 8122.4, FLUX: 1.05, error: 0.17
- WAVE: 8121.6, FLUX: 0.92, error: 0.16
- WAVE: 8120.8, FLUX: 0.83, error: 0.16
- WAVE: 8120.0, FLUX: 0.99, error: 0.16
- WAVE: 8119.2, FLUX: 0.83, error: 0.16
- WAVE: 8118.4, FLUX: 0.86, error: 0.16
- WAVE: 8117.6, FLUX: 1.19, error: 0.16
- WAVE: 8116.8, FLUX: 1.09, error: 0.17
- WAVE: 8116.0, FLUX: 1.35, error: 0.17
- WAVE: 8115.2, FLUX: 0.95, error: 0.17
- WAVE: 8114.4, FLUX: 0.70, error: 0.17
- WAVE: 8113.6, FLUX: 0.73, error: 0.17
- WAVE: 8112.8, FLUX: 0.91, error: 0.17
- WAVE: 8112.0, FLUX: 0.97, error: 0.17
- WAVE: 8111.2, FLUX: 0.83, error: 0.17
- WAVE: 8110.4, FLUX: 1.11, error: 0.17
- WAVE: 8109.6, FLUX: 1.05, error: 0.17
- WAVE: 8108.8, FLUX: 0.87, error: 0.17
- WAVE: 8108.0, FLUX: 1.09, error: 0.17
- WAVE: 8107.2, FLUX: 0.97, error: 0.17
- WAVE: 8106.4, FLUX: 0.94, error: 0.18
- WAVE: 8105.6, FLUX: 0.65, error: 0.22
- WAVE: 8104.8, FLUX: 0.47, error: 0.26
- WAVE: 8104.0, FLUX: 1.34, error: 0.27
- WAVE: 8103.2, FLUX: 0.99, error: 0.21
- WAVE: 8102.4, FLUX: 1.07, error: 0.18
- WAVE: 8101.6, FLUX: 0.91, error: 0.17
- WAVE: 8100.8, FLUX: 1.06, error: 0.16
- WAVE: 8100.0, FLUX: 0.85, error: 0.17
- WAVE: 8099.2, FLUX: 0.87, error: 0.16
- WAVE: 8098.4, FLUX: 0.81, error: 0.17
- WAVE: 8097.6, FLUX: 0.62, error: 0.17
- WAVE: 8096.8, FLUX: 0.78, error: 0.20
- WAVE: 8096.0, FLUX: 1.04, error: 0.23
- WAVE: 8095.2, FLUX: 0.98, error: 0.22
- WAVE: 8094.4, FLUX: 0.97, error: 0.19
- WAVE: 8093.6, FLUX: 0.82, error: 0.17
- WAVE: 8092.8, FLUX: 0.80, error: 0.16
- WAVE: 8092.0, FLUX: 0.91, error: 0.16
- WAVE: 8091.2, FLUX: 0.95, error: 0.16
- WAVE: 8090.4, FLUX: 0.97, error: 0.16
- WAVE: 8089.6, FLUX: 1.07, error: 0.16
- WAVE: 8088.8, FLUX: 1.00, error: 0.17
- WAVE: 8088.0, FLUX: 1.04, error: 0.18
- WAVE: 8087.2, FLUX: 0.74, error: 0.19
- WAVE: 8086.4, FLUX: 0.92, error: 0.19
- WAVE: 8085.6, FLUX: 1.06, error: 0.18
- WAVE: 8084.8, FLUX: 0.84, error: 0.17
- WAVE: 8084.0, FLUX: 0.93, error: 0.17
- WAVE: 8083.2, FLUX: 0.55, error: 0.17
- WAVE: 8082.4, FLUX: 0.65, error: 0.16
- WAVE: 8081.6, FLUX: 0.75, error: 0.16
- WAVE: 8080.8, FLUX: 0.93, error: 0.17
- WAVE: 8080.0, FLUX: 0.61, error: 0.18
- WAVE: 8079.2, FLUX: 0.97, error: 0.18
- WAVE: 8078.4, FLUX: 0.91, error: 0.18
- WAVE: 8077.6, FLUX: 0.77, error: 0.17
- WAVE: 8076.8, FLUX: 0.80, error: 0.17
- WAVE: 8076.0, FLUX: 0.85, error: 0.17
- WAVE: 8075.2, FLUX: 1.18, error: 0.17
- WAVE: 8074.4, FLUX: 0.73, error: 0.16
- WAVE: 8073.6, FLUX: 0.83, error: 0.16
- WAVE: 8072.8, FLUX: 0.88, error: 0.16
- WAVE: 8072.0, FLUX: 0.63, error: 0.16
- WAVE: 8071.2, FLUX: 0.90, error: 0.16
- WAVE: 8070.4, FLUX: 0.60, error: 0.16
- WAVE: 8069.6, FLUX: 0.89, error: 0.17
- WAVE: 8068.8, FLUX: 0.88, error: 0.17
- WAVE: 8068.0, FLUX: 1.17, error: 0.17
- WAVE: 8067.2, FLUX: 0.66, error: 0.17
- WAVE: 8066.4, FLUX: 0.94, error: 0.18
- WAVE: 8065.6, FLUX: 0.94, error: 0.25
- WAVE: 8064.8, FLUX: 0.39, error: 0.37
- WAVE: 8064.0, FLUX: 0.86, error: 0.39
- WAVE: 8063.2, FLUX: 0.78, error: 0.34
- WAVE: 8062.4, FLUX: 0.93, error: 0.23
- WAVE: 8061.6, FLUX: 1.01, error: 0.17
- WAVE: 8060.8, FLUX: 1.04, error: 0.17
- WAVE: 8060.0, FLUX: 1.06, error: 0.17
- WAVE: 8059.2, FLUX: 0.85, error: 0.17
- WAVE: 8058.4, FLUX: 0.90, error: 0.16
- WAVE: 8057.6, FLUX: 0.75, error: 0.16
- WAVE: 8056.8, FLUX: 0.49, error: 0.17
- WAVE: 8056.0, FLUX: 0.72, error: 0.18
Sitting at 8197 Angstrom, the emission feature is [O III] 5007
